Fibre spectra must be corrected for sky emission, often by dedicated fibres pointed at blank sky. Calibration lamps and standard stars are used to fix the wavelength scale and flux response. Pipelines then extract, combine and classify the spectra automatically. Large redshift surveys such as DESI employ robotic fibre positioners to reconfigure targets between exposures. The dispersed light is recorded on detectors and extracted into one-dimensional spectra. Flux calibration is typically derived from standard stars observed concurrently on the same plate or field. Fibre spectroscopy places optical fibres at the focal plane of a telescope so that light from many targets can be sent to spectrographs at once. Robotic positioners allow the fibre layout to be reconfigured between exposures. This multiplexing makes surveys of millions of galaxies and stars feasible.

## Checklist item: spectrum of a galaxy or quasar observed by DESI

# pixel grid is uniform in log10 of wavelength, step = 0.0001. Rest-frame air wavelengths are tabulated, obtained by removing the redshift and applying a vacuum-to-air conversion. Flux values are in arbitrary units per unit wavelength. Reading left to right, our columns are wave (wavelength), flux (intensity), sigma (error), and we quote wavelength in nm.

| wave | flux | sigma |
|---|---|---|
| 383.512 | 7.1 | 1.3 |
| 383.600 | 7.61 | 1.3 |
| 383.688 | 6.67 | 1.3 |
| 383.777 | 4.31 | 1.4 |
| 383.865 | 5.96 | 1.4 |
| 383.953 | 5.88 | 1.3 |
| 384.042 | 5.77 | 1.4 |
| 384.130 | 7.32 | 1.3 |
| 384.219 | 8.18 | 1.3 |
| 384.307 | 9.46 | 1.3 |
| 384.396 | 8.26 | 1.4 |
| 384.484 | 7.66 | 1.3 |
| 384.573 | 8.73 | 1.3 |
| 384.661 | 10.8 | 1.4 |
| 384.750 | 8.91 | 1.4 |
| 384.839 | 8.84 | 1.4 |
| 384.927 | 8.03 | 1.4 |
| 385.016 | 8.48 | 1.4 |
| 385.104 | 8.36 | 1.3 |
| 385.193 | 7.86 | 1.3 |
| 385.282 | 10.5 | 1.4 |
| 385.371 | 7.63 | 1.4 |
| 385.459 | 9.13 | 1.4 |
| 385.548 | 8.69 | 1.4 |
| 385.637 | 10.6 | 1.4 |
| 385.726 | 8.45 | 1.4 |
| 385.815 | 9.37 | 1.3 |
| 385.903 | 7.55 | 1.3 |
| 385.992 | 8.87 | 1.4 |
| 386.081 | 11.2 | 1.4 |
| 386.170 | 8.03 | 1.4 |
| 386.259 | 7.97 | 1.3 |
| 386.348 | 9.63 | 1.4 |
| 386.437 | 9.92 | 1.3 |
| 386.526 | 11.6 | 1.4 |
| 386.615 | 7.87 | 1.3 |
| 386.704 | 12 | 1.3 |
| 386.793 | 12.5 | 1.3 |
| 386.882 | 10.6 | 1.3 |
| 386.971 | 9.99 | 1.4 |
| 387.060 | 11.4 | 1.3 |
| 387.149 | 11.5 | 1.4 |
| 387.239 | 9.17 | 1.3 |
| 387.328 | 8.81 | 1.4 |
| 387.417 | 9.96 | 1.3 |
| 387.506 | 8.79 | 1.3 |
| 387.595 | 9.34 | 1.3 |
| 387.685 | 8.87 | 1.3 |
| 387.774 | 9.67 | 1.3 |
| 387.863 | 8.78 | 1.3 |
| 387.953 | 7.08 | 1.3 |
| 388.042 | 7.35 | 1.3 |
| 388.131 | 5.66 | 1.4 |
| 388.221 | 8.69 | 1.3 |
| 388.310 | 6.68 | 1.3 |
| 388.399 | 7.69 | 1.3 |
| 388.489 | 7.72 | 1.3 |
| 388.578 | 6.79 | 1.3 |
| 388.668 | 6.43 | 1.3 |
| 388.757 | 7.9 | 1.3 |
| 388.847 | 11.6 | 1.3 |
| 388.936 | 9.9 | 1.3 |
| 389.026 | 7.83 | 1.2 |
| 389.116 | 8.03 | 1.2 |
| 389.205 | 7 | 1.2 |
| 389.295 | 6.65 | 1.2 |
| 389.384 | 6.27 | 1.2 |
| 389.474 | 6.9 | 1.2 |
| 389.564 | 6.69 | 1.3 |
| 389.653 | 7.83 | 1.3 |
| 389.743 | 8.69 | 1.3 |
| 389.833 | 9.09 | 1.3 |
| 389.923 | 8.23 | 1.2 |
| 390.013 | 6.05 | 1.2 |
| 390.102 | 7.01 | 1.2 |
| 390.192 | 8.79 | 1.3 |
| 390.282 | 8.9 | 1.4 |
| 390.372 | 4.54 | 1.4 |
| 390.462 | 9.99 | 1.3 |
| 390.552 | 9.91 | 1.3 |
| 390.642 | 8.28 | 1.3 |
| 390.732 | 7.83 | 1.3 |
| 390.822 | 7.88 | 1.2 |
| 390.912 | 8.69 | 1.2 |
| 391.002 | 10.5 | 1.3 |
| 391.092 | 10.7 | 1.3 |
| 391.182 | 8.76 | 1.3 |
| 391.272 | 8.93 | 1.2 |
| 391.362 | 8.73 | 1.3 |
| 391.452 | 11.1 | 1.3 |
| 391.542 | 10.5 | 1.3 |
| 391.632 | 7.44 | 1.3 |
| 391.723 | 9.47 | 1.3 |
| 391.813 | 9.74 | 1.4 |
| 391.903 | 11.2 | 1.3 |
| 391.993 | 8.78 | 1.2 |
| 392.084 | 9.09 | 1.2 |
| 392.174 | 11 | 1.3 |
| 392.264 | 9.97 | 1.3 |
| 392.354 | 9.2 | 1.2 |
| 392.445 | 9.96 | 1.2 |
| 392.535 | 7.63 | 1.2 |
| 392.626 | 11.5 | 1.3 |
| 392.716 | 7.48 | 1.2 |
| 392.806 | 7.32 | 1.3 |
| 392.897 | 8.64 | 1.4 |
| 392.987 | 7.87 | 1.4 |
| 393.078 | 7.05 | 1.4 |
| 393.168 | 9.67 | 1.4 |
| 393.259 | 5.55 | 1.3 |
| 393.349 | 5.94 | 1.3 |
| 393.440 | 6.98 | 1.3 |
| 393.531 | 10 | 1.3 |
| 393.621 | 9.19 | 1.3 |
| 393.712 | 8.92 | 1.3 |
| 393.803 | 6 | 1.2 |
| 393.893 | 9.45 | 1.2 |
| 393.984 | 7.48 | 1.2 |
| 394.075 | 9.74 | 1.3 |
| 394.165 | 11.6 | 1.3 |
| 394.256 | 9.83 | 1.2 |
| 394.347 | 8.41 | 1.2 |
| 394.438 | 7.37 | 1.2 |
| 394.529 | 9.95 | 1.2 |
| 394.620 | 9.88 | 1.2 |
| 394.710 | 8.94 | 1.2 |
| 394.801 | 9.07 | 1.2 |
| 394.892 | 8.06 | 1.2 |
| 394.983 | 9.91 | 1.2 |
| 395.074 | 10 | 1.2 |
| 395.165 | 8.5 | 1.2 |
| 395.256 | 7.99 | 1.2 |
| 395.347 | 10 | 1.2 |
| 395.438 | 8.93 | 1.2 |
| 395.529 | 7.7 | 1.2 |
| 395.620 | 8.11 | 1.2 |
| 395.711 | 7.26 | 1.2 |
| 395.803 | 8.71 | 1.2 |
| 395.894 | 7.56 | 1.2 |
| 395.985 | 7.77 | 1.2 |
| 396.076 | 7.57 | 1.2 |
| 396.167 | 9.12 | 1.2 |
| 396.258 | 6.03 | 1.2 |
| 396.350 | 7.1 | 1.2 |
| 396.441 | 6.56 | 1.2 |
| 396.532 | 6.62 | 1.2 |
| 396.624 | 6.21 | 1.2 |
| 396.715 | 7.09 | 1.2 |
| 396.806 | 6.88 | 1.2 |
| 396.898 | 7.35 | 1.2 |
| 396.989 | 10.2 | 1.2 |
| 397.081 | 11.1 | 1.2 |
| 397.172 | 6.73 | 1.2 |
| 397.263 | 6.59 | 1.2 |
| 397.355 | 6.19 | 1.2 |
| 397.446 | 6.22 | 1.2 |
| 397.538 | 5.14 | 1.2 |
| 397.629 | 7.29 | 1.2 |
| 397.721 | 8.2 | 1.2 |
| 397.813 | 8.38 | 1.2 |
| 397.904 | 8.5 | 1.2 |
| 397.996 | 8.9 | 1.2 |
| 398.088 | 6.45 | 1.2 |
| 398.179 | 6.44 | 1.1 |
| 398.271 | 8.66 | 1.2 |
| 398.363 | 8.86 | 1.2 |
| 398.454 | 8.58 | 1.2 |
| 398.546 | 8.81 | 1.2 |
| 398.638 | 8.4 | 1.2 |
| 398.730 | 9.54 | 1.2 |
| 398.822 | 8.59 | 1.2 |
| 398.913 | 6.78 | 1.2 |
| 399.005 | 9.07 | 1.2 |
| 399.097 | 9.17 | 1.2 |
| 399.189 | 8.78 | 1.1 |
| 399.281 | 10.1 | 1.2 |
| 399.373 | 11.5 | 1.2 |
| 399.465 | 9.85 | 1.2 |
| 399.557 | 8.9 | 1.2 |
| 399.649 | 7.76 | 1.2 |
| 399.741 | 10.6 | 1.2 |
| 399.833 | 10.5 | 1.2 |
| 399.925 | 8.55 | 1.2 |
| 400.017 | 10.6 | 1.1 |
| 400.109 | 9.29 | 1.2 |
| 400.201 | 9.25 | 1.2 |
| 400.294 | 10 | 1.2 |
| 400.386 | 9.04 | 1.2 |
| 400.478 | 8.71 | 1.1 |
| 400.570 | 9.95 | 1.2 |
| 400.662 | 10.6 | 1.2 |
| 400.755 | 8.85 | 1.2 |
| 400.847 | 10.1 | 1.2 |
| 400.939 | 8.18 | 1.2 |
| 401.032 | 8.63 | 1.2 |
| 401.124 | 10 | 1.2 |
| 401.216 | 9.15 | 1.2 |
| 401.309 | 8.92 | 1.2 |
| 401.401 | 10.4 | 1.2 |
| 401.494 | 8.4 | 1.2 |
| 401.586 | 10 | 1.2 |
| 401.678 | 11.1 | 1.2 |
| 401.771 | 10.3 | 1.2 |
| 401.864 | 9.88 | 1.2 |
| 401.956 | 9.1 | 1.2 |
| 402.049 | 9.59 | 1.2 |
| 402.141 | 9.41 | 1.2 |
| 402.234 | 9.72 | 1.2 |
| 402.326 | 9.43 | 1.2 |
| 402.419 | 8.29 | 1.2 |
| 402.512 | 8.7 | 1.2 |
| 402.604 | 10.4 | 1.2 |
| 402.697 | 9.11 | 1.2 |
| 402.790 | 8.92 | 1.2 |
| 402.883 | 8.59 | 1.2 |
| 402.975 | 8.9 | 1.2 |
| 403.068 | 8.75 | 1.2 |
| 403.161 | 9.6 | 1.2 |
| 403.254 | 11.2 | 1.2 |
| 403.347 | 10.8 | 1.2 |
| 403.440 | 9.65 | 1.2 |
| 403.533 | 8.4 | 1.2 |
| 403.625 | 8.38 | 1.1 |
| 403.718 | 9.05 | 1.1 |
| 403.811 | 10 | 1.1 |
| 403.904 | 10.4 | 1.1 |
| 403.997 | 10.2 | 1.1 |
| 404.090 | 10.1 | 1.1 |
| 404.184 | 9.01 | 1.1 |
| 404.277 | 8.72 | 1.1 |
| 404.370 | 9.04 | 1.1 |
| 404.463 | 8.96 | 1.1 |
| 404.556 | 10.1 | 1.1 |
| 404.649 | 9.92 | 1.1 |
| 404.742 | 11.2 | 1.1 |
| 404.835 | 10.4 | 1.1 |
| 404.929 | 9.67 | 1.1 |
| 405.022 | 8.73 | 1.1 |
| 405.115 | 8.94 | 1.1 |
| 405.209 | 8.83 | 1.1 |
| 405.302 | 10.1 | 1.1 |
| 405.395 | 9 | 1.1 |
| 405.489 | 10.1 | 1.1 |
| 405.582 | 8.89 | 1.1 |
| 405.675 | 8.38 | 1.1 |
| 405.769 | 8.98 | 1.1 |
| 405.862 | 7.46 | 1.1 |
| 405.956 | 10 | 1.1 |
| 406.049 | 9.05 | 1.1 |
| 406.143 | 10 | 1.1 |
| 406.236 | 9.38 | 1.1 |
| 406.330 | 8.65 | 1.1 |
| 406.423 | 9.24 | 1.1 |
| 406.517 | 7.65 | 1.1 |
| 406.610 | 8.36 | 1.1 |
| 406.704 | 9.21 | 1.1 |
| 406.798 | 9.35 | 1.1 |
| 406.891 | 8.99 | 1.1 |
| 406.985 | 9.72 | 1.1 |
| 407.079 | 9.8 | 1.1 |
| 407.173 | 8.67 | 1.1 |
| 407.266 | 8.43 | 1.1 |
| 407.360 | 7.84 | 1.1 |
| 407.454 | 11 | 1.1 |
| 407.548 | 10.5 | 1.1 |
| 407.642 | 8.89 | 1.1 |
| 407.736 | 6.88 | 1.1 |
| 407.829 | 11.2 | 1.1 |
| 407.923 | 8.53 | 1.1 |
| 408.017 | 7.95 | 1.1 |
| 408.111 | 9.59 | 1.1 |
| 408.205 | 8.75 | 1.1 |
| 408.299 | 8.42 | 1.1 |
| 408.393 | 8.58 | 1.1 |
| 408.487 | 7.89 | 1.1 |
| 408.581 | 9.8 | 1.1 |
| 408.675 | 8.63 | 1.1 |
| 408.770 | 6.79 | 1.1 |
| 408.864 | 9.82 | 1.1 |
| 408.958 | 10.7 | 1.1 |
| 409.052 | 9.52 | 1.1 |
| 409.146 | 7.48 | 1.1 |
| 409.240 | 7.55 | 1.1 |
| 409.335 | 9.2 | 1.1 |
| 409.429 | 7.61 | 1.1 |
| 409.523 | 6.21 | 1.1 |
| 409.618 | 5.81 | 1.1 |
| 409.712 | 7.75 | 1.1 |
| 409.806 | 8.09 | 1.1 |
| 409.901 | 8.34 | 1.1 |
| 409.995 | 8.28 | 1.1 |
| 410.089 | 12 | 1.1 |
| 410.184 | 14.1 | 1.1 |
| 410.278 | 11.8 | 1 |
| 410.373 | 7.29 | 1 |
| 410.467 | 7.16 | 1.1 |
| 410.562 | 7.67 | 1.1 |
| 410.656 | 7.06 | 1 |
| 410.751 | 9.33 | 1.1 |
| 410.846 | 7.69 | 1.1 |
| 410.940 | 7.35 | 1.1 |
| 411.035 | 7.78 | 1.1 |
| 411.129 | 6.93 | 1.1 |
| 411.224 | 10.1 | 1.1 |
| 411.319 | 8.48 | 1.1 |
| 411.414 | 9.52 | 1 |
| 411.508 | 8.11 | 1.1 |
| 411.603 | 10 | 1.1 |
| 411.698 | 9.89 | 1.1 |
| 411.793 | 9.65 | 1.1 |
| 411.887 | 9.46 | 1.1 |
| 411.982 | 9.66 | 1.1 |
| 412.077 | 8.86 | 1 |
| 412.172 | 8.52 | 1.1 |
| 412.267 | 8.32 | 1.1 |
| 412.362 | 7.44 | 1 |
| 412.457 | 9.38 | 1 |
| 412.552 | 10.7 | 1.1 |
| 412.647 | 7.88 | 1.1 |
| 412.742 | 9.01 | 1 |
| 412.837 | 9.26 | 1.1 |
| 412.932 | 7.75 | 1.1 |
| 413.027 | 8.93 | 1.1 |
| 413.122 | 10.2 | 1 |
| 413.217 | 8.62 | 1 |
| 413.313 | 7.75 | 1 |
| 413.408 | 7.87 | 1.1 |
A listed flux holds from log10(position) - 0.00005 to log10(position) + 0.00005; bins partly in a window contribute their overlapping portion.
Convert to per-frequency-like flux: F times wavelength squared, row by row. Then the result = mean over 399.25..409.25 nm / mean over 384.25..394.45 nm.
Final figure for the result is 1.15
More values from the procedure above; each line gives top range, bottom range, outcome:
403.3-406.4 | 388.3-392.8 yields 1.18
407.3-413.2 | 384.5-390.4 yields 1.14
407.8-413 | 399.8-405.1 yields 0.95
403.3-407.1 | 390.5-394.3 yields 1.11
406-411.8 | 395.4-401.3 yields 1.10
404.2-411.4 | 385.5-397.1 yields 1.12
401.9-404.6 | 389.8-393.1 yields 1.12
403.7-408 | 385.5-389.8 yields 1.16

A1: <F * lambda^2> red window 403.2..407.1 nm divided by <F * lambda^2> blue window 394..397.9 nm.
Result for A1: 1.21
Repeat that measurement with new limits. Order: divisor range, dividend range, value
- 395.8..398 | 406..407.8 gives 1.27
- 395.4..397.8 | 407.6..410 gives 1.19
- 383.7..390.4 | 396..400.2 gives 1.03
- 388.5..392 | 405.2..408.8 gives 1.16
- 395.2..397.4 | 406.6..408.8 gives 1.22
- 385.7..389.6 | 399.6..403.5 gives 1.17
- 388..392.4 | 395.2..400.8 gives 1.03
